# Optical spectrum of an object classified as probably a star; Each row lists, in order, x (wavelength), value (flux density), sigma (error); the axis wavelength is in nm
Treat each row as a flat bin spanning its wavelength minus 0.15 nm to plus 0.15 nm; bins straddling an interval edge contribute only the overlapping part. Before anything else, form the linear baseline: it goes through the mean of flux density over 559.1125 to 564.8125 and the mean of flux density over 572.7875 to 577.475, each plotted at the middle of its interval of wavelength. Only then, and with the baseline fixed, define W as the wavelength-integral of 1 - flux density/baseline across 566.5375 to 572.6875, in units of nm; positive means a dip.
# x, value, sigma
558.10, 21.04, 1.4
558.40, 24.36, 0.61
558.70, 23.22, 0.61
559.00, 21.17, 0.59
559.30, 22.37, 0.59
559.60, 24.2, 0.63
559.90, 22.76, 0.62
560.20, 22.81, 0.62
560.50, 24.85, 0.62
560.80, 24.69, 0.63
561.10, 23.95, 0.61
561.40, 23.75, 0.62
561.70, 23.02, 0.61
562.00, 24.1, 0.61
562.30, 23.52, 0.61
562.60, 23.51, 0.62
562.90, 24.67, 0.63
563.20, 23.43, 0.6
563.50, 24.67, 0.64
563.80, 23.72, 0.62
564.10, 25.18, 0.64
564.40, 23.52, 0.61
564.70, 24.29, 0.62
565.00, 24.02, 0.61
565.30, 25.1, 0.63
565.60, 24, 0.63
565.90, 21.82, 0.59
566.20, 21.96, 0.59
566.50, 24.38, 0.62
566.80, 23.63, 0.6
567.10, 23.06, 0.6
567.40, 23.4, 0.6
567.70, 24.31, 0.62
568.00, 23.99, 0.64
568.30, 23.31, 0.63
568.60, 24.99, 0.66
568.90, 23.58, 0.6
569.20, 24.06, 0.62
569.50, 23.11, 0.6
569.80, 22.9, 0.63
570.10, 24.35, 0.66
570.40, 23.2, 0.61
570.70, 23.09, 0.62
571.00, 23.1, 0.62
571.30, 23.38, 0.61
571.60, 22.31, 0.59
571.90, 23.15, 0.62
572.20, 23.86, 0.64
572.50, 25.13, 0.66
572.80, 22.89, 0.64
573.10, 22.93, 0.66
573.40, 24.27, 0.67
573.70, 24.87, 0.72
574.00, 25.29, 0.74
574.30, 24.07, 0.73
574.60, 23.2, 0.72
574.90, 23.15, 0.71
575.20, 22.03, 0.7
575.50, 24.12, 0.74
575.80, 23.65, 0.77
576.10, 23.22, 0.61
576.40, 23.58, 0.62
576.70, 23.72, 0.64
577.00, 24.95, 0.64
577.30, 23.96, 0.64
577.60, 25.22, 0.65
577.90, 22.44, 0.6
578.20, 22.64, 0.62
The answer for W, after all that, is 0.049 nm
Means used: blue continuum 23.8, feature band 23.6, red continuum 23.8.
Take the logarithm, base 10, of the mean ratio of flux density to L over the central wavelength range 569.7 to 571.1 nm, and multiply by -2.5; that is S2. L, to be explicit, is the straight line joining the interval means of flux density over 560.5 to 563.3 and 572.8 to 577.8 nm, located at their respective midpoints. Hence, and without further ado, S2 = 0.02 mag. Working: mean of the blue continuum 23.9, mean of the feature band 23.4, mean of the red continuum 23.8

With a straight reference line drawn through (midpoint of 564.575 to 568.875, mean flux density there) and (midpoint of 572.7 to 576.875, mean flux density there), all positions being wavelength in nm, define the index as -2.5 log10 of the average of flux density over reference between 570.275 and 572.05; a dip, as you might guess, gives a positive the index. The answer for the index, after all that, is 0.030 mag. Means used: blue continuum 23.7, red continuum 23.7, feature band 23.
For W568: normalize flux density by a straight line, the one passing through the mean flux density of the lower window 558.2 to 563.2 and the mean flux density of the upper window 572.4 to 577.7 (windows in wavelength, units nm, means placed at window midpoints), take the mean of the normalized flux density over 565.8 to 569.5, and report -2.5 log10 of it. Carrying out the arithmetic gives 0.01 mag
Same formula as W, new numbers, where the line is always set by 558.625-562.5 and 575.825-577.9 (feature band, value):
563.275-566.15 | -0.048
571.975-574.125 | -0.027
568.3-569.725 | -0.007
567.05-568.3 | -0.002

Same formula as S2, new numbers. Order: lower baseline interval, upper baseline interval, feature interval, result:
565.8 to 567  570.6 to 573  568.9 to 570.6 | -0.014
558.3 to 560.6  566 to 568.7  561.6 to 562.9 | -0.017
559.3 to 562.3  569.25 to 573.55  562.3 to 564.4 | -0.021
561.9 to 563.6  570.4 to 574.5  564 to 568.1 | 0.006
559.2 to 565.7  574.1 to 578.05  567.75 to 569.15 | -0.009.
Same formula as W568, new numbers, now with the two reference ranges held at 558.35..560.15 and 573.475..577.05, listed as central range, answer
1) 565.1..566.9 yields -0.009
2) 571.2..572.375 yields 0.019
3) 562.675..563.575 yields -0.047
